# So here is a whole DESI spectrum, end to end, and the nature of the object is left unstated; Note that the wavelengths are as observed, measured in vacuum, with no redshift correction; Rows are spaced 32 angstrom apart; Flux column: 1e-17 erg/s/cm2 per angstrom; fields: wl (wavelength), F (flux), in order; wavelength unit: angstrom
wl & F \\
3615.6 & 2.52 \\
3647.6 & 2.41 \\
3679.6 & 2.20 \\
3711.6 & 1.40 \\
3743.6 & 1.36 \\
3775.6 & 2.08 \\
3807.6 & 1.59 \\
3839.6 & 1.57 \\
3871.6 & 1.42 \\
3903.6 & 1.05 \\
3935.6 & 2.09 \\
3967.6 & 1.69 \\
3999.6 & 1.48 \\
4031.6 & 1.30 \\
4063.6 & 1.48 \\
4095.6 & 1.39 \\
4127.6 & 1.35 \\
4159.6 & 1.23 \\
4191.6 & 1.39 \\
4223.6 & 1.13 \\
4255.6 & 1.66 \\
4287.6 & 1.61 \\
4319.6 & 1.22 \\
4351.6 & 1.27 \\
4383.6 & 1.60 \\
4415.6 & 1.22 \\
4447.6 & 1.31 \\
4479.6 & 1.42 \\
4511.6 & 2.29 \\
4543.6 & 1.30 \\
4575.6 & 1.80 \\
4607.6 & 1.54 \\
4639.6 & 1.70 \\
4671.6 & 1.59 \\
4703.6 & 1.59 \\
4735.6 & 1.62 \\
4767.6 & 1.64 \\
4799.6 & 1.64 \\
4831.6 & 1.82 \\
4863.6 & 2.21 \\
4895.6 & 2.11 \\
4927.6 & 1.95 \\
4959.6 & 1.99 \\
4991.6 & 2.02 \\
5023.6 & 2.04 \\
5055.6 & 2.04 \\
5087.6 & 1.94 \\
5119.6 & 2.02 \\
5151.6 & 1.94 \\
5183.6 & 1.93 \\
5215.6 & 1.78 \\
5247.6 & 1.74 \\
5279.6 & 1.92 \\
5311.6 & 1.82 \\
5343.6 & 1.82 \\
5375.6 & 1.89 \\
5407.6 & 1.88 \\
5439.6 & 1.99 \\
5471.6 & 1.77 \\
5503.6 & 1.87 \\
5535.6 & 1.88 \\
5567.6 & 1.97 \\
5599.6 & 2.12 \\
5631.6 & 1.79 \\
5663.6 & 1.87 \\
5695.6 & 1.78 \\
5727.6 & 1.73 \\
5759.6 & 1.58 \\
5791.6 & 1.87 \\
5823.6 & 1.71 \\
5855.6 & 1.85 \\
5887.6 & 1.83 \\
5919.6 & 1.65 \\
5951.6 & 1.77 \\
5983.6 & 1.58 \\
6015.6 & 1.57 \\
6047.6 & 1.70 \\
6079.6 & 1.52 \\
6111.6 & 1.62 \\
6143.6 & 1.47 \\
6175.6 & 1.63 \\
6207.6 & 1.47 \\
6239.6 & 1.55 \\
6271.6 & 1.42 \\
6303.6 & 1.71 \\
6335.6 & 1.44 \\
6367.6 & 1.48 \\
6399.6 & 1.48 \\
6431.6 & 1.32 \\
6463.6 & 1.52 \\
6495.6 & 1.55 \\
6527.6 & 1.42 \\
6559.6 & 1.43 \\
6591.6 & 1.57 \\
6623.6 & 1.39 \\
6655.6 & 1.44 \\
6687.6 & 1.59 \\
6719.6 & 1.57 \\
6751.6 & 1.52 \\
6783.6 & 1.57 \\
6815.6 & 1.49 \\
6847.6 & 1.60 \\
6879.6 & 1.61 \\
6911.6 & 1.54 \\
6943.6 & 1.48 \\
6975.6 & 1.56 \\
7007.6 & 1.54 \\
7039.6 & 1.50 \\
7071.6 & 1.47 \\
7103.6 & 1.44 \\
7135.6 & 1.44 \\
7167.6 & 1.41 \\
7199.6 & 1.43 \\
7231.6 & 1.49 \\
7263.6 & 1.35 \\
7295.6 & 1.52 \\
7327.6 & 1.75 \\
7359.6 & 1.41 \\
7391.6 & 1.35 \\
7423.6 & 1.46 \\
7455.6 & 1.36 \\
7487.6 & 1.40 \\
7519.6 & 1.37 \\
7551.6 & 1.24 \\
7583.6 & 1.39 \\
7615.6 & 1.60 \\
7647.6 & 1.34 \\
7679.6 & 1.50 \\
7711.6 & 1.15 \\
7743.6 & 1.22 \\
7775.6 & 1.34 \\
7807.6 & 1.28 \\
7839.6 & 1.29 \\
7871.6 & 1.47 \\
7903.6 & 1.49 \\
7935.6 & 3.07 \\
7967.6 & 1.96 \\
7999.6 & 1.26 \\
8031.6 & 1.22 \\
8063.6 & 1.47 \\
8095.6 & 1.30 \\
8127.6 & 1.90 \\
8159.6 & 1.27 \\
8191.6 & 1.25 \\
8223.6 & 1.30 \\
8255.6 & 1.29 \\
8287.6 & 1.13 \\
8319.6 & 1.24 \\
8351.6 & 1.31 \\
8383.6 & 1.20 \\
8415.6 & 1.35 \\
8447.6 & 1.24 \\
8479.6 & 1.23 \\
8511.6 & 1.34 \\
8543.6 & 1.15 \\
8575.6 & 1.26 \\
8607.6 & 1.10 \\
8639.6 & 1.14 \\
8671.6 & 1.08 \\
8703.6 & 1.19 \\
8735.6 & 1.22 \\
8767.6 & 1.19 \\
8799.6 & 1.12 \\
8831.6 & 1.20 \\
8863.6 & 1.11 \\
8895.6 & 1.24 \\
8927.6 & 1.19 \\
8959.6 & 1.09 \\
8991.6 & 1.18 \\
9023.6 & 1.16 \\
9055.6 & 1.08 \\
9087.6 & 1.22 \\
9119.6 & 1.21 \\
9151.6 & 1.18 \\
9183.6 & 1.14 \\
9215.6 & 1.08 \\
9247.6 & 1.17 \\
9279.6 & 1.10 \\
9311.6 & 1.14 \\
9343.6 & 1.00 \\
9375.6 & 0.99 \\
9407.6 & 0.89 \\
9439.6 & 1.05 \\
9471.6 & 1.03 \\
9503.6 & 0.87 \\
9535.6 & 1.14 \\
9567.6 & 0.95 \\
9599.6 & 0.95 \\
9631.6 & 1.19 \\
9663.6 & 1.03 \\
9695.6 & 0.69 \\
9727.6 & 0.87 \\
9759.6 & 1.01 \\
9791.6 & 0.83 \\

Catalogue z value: 0.21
